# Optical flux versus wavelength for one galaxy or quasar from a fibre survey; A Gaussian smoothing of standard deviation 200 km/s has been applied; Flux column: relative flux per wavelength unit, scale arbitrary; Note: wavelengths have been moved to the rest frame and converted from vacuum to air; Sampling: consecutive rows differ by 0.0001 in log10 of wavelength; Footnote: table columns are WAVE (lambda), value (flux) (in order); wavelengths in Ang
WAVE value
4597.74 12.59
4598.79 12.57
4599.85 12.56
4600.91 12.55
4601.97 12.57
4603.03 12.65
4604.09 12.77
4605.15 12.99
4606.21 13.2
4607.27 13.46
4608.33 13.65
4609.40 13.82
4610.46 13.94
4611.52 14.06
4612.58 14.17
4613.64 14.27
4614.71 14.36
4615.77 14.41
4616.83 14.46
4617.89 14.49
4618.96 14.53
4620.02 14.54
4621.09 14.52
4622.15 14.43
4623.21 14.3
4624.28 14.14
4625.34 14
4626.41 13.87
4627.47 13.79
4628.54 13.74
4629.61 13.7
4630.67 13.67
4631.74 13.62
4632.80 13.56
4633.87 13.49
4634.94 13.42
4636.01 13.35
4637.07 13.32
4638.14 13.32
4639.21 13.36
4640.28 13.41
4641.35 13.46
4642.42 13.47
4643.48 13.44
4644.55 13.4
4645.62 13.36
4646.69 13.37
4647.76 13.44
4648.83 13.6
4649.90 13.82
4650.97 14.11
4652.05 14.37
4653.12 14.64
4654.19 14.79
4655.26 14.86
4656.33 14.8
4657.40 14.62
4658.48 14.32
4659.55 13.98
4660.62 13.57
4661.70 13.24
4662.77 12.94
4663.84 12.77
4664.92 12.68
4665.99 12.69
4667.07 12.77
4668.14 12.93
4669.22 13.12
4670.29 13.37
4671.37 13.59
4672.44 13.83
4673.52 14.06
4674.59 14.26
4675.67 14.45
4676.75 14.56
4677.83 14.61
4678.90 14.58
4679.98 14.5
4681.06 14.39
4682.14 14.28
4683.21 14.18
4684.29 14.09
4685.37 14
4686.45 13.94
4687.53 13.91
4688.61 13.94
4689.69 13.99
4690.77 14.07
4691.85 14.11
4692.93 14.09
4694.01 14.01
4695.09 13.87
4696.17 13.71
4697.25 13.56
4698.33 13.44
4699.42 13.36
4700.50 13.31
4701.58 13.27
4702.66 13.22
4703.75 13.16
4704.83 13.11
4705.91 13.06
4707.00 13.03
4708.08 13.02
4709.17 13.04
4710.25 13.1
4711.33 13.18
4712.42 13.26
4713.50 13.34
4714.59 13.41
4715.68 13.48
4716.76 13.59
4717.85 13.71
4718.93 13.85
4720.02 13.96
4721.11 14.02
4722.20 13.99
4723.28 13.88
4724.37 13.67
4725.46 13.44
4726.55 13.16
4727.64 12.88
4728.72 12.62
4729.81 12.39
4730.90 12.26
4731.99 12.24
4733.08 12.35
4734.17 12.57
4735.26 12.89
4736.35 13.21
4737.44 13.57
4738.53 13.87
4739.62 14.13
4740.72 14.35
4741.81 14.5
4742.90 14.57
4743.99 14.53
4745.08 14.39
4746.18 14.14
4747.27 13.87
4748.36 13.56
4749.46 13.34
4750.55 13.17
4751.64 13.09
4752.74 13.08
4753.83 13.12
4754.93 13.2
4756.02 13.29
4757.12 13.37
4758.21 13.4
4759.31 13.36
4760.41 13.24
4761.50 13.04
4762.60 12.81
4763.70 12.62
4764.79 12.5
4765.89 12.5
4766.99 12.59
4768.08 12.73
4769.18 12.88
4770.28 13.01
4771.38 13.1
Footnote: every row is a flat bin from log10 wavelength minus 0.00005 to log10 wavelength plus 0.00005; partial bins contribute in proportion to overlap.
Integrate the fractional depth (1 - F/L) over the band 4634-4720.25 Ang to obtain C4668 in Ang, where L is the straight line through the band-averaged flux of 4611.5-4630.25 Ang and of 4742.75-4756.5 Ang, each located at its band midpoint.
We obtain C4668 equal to 1.7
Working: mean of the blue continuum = 14.2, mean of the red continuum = 13.6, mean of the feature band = 13.7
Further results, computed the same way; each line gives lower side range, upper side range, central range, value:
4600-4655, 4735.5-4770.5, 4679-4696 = -0.6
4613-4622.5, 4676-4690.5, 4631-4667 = 1.7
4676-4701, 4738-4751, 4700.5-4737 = 2.2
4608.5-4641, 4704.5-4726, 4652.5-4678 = -0.2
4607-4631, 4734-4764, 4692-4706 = 0.3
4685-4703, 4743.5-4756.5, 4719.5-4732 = 0.4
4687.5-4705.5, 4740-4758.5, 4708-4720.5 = 0.2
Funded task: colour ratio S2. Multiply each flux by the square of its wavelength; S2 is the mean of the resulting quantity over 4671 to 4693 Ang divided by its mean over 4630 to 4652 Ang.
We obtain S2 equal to 1.1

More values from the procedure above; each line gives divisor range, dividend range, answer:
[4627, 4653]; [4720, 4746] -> 1.03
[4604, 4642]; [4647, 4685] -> 1.02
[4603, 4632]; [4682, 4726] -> 1.01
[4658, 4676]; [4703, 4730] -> 1.01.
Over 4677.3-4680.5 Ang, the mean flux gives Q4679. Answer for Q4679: 14.6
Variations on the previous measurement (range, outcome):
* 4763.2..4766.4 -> 12.6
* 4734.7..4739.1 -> 13.4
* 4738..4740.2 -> 14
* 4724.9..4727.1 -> 13.3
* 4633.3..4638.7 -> 13.4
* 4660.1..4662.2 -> 13.4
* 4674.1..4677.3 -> 14.4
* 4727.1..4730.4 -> 12.7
